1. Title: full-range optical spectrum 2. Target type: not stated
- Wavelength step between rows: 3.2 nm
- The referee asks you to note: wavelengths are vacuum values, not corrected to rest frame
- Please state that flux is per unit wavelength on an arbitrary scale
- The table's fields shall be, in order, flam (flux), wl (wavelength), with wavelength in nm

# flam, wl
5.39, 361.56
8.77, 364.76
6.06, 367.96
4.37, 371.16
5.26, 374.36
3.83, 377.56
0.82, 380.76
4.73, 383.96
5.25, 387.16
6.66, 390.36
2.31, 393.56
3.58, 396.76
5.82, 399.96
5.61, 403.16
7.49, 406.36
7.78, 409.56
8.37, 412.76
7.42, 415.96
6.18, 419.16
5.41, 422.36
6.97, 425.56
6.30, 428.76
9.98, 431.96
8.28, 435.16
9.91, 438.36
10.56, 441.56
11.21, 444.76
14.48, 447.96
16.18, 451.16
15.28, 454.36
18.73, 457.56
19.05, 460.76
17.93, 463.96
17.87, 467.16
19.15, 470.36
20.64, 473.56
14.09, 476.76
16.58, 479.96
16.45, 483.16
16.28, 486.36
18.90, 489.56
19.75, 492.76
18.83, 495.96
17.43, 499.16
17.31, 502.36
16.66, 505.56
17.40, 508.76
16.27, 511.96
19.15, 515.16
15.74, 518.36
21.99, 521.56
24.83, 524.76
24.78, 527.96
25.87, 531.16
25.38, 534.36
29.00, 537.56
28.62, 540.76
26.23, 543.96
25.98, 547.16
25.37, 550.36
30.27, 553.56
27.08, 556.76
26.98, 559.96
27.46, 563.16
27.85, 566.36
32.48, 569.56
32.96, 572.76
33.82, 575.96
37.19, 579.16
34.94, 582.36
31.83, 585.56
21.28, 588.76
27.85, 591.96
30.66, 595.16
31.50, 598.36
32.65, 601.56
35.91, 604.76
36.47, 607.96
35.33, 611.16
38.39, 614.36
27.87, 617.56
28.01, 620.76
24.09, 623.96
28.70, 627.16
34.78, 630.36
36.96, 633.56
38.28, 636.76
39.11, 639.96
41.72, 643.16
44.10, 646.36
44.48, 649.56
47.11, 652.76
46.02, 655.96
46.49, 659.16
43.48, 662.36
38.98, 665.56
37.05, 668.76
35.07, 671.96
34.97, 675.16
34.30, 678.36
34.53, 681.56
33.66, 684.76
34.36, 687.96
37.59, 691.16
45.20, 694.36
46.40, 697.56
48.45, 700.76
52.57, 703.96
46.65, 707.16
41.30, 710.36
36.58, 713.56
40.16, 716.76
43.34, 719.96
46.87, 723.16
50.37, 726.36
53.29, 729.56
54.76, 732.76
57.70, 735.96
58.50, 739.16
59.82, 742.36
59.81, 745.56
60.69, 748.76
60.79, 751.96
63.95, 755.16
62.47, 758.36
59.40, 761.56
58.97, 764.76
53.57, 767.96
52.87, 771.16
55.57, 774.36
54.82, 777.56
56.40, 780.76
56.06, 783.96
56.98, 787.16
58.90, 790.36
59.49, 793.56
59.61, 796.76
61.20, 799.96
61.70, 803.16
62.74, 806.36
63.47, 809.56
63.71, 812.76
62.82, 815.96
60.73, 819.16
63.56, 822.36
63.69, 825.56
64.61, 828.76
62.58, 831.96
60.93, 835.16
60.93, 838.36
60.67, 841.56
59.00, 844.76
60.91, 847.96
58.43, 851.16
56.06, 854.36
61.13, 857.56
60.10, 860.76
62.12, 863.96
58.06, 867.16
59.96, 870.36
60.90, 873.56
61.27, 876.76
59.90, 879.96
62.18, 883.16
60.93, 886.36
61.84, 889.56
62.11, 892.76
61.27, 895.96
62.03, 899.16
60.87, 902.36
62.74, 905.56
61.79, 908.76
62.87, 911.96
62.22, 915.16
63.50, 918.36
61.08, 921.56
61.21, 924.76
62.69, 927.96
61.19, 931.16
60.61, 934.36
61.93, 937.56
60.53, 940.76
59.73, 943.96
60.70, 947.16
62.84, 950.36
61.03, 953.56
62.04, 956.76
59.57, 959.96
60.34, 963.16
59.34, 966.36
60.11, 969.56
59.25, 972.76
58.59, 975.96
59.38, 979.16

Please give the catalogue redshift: 0.00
